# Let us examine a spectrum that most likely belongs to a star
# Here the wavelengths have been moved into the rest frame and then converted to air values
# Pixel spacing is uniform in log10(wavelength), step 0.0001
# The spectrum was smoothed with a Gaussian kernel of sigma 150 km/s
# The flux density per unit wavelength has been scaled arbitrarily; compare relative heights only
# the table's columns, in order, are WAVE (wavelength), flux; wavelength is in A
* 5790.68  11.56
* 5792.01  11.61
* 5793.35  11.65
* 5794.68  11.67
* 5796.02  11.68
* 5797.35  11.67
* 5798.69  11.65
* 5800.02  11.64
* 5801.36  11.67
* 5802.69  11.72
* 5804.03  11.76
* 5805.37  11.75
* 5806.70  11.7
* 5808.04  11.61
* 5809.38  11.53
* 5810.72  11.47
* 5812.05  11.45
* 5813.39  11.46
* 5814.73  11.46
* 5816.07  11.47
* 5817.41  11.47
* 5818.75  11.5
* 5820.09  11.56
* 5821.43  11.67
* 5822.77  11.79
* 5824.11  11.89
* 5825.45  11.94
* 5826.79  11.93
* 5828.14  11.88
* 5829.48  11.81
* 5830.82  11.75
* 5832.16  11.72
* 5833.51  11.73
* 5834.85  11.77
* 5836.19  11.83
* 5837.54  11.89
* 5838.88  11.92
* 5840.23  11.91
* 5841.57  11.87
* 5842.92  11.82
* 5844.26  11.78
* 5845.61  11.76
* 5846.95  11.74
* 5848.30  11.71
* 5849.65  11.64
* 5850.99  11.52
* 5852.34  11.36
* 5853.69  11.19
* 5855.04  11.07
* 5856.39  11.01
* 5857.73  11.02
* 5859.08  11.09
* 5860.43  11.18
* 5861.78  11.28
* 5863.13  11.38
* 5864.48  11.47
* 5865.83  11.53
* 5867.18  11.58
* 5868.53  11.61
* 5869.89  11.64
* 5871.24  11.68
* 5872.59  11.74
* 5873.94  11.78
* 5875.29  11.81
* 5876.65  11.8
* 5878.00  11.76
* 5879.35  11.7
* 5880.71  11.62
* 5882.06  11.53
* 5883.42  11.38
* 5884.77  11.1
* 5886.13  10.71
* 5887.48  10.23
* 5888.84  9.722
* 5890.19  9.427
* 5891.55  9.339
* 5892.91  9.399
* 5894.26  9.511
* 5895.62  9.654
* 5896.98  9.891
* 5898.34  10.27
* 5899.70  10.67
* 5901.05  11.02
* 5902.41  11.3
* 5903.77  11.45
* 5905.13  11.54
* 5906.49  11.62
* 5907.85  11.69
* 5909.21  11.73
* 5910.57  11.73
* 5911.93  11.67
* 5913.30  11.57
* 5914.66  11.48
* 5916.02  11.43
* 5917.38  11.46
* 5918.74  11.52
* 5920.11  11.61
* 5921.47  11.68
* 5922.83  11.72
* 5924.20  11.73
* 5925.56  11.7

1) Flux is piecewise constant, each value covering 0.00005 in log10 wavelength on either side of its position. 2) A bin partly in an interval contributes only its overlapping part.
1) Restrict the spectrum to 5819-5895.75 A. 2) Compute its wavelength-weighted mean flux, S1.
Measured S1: 11.4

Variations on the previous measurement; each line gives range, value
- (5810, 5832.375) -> 11.7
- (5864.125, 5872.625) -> 11.6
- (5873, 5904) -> 10.7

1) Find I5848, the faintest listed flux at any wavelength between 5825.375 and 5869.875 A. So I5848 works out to 11.01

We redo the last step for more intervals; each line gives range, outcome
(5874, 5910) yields 9.339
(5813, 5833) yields 11.46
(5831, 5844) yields 11.72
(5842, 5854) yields 11.19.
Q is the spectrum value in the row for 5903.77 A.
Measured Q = 11.45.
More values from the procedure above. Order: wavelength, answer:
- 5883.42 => 11.38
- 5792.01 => 11.61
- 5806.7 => 11.7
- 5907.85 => 11.69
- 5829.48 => 11.81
